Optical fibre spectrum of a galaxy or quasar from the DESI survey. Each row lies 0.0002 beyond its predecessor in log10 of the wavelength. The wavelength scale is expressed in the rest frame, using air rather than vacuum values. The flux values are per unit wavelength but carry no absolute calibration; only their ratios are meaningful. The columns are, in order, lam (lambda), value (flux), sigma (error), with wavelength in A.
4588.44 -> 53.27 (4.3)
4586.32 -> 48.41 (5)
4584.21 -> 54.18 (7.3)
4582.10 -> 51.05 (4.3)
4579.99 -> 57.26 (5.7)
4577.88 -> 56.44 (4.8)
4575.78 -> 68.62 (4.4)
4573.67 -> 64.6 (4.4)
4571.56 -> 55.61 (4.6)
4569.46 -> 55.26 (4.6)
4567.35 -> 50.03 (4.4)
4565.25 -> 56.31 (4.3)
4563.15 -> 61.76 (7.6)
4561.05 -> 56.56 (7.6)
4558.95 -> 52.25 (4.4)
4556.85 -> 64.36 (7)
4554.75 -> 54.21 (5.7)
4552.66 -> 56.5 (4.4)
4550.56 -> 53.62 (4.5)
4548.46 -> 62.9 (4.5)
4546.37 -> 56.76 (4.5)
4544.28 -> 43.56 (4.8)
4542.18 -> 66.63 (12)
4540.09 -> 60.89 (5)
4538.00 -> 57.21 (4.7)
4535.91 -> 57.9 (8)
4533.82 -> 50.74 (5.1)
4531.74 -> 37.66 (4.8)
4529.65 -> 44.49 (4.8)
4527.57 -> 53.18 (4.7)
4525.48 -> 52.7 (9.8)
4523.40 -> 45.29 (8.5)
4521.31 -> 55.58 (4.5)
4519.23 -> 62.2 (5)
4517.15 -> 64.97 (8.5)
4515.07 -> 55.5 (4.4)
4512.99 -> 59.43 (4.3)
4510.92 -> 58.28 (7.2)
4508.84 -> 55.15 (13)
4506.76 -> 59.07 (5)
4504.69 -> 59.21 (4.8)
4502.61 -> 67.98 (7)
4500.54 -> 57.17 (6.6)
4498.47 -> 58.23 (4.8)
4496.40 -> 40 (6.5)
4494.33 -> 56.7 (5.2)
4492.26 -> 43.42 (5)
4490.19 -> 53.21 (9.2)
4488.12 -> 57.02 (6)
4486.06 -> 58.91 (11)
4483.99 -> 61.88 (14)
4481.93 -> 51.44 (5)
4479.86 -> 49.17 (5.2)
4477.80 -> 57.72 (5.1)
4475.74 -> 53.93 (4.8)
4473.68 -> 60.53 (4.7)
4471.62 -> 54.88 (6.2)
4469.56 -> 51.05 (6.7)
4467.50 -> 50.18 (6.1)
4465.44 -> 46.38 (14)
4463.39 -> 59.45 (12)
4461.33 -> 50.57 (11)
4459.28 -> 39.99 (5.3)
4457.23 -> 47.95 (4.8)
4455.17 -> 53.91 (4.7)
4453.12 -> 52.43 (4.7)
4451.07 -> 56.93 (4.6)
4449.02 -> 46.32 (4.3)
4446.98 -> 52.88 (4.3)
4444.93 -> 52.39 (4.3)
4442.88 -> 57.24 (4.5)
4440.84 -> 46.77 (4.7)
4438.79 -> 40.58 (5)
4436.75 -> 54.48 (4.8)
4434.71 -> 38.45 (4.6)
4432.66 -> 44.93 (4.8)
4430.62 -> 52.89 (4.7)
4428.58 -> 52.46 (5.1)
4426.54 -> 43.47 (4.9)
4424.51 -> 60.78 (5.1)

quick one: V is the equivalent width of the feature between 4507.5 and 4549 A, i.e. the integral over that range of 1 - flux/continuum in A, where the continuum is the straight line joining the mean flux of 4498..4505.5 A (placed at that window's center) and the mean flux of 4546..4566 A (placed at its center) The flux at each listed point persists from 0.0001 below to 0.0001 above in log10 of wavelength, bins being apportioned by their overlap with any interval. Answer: 3.0 A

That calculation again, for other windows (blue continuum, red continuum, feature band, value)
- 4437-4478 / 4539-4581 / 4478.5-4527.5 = -1.31 A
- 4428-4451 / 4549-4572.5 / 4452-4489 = -1.52 A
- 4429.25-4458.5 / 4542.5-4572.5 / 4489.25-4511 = -0.95 A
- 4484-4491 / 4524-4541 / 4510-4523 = -1.21 A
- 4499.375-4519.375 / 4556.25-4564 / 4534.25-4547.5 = 0.45 A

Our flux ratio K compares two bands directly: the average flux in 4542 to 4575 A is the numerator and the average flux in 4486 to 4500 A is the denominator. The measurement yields 1.09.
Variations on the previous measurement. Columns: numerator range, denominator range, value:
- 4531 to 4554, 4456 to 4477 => 1.07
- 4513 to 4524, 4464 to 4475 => 1.08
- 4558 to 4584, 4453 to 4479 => 1.09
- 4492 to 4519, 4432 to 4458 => 1.15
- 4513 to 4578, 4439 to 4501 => 1.07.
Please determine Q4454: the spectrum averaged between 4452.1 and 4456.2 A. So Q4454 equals 53.1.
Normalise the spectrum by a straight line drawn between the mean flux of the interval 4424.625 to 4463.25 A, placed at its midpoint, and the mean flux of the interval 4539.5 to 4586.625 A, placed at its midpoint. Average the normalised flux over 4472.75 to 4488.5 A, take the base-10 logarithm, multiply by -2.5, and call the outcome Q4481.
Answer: -0.088 mag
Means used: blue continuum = 49.7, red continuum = 57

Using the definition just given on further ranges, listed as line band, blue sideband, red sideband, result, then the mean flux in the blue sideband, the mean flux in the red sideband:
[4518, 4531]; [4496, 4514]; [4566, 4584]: 0.110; 57.8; 57.2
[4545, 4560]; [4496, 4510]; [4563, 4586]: 0.003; 57.5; 56.9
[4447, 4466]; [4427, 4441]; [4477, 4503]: -0.014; 47.1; 54.5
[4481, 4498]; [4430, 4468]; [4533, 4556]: -0.009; 49.7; 56.6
